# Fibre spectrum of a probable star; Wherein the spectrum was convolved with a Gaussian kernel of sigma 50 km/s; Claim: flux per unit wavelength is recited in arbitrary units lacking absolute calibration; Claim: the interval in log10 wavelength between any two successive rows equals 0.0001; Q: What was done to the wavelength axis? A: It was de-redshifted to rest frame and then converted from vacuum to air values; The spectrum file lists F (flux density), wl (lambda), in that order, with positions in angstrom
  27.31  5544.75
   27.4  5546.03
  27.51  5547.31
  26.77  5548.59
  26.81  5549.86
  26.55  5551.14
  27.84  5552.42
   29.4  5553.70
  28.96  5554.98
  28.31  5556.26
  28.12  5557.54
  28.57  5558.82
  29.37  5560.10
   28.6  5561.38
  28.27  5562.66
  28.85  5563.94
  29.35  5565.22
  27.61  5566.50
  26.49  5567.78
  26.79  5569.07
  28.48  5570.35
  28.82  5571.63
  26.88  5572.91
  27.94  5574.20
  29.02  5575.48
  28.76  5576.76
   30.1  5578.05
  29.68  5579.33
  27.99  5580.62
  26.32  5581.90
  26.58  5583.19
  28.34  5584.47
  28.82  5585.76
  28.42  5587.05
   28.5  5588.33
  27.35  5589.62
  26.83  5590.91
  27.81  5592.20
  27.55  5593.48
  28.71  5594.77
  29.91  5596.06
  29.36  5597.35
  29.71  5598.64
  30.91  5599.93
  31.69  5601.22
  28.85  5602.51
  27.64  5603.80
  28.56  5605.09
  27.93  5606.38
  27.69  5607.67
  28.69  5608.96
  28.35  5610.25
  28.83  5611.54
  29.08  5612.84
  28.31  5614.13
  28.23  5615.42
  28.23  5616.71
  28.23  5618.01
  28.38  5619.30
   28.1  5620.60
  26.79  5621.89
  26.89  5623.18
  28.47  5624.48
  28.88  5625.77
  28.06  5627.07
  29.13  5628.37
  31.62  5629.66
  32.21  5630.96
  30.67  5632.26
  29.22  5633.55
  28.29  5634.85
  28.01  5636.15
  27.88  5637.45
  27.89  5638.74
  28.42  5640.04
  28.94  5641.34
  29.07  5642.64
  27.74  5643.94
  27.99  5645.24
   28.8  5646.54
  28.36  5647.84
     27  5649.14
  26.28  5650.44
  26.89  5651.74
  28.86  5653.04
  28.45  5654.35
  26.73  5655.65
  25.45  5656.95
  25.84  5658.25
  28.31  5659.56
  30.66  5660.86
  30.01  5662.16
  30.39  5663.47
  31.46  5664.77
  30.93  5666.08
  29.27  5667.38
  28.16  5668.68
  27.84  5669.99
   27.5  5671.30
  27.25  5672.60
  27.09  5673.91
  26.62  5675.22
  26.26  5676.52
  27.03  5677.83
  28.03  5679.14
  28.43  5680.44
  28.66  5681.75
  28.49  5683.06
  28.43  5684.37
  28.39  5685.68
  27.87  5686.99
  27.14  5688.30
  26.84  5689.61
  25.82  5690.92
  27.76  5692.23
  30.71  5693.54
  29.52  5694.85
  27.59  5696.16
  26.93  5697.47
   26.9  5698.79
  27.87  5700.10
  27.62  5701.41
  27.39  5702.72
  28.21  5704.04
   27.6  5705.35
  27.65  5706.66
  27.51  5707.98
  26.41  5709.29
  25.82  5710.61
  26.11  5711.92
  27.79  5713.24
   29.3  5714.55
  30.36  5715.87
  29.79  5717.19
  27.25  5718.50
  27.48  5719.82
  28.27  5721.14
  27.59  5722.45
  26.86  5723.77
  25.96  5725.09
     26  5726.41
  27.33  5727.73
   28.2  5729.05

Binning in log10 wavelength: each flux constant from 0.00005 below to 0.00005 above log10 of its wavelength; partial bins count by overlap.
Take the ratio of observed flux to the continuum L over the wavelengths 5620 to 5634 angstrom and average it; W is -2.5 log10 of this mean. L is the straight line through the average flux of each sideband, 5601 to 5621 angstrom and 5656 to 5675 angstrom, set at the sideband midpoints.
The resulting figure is -0.023 mag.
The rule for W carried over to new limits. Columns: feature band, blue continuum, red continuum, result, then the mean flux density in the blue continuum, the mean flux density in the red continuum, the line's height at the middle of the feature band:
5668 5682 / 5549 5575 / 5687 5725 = 0.01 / 28.1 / 27.7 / 27.8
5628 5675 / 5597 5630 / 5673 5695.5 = -0.01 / 28.7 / 27.8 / 28.2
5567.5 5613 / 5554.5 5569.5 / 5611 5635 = 0.00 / 28.3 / 28.8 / 28.5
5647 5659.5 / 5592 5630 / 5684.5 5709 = 0.04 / 28.7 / 27.7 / 28.2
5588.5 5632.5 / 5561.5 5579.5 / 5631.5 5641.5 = -0.01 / 28.3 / 28.7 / 28.6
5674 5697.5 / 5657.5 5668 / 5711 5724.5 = 0.04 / 29.6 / 28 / 28.9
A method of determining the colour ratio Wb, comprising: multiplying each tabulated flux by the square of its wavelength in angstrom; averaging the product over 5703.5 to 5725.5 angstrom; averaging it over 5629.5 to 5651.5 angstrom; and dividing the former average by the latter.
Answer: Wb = 0.99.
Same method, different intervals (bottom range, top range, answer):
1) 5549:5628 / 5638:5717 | 1.02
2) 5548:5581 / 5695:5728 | 1.03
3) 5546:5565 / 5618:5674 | 1.05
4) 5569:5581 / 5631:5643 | 1.03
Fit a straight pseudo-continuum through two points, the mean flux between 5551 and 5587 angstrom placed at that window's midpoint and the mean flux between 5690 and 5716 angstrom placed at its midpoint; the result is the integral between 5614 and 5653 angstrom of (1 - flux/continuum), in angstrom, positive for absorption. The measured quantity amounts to -0.63 angstrom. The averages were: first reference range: 28.3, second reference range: 27.7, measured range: 28.4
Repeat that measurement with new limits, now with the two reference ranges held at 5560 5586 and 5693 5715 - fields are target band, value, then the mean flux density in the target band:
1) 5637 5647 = -0.1 angstrom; 28.4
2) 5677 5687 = -0.1 angstrom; 28.1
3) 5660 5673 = -0.7 angstrom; 29.4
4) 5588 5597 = 0.0 angstrom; 28.1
